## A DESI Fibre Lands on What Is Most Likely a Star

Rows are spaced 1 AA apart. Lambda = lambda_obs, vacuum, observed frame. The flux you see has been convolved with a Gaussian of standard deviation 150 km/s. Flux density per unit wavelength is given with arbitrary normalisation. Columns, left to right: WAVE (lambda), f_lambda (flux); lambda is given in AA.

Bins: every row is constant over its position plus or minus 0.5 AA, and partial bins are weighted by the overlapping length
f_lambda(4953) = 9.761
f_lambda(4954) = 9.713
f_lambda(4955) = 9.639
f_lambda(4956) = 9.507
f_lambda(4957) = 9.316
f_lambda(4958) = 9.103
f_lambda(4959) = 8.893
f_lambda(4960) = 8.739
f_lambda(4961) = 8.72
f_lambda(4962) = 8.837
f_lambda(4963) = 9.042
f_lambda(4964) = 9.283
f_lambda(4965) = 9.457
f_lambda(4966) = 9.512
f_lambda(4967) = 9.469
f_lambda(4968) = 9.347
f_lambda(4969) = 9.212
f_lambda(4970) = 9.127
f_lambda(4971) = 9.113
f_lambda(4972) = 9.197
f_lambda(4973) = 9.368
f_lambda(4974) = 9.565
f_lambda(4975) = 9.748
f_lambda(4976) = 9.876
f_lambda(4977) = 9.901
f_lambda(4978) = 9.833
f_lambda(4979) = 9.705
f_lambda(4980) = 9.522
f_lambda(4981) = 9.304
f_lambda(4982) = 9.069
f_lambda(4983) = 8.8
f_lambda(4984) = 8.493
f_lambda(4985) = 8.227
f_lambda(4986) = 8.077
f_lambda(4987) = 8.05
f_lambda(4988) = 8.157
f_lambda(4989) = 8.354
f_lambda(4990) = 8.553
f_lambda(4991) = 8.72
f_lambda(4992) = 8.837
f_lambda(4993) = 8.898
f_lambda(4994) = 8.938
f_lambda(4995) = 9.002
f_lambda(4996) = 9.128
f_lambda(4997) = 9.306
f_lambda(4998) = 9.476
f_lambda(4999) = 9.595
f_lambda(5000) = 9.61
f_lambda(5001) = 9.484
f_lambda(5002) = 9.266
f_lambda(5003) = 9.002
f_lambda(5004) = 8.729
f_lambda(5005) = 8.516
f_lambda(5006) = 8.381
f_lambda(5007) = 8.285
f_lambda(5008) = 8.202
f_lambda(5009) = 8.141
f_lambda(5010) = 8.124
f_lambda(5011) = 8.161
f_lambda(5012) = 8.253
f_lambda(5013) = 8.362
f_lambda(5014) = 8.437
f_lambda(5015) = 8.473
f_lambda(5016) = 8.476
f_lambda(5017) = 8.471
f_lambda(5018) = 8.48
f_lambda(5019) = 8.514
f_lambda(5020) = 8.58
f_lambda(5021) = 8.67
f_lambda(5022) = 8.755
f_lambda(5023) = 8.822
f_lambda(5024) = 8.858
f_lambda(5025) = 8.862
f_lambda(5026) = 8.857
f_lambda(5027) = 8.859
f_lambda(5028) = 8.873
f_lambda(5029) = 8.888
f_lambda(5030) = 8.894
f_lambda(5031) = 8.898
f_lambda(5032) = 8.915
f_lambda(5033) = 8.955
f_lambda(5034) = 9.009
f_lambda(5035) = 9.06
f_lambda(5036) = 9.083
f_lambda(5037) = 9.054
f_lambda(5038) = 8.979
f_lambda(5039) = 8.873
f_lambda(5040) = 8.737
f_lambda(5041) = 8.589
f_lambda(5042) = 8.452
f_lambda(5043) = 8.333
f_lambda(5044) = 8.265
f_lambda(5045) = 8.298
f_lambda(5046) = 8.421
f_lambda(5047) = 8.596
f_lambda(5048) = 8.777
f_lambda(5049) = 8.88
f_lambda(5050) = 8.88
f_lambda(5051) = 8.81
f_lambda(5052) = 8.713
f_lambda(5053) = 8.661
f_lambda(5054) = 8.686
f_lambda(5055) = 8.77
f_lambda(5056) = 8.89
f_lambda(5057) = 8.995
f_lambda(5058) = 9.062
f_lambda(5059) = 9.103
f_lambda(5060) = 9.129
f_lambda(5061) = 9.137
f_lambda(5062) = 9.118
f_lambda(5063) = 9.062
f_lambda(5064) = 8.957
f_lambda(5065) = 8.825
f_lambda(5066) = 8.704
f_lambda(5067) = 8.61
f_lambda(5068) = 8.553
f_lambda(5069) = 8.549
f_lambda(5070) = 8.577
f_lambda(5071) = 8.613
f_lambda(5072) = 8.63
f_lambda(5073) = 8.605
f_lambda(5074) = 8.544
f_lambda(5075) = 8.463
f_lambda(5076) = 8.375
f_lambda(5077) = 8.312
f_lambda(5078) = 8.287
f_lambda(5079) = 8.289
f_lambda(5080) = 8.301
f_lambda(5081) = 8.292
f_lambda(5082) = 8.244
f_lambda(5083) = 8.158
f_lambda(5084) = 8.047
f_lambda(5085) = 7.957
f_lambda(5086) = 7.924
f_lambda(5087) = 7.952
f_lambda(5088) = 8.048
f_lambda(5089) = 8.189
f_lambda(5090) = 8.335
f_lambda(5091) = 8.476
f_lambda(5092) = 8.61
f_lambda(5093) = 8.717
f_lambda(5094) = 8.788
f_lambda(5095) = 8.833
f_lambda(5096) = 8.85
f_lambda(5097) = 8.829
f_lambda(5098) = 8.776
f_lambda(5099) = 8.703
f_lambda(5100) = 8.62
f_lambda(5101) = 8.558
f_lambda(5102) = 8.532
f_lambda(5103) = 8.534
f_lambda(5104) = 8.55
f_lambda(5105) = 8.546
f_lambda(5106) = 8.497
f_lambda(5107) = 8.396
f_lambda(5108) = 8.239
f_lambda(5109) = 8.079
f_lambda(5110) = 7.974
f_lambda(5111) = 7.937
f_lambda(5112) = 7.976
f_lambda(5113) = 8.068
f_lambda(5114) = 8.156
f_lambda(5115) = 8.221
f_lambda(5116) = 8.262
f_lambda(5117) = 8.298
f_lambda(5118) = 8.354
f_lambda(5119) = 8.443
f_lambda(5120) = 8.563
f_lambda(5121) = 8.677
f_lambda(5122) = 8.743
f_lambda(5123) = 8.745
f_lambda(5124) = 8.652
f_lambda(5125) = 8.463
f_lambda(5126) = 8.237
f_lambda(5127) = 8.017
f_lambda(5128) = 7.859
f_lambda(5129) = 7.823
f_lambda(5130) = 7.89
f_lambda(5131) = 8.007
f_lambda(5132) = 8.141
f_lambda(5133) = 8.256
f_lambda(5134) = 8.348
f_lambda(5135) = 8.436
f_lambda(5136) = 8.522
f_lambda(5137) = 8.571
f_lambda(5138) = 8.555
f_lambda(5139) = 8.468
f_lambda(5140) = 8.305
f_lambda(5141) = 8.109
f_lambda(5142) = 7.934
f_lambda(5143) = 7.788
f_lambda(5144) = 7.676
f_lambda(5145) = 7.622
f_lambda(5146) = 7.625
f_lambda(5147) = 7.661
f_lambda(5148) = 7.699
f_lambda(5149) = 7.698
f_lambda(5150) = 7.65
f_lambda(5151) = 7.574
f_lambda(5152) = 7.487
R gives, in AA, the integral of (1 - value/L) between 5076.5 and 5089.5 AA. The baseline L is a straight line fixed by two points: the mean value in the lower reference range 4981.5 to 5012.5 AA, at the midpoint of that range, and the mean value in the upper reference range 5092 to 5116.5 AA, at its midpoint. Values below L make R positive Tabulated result 0.5 AA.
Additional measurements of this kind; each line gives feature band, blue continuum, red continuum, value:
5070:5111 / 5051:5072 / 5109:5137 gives 0.71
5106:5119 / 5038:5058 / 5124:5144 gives 0.20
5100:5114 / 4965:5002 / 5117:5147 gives 0.13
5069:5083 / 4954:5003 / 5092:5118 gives 0.29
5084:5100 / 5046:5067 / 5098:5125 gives 0.21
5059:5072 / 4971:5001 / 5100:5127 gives -0.27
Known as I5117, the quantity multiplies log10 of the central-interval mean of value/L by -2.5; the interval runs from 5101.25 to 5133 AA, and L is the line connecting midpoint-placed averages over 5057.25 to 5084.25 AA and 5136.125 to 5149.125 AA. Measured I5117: -0.009 mag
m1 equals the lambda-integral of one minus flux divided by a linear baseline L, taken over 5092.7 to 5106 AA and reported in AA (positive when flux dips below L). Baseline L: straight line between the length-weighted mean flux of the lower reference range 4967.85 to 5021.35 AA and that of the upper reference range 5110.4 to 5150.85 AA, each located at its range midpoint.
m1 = -0.6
